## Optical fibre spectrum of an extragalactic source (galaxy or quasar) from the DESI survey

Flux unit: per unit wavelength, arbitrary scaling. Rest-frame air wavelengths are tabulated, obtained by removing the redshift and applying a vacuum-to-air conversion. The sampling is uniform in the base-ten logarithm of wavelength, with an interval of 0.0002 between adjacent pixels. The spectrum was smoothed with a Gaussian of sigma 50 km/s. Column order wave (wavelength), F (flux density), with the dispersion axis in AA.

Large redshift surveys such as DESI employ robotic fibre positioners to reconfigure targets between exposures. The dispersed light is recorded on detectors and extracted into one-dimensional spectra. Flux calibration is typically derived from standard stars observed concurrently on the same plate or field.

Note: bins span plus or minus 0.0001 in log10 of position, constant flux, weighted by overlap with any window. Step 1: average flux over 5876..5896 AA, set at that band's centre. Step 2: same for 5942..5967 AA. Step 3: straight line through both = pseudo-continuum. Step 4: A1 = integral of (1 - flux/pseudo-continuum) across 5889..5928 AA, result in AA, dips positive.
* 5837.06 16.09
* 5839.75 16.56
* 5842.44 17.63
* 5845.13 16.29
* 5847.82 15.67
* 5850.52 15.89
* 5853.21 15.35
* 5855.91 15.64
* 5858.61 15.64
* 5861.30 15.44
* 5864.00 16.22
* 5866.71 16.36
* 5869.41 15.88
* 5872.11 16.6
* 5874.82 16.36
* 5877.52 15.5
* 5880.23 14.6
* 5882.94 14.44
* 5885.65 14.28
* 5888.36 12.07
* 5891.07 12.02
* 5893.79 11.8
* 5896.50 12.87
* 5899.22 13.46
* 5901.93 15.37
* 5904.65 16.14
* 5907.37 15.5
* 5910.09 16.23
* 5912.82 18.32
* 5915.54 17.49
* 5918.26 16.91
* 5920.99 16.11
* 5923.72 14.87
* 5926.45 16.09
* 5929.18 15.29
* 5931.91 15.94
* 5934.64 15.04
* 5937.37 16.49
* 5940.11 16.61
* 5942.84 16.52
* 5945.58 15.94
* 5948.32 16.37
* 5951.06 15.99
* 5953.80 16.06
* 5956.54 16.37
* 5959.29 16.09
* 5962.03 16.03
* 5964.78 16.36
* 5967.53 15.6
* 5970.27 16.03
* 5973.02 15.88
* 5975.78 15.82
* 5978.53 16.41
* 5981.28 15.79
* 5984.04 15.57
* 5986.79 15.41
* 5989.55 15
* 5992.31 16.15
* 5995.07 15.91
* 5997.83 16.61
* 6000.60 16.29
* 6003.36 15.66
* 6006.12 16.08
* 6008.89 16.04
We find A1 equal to -2.0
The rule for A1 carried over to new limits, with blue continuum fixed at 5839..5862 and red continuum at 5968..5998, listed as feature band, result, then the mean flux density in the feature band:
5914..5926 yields -0.3 AA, 16.4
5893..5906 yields 1.6 AA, 14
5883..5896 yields 2.6 AA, 12.8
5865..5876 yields -0.2 AA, 16.3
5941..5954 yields -0.3 AA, 16.2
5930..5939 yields 0.1 AA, 15.8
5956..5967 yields -0.2 AA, 16.1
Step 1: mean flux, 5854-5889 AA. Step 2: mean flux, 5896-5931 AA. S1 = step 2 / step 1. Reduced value 1.03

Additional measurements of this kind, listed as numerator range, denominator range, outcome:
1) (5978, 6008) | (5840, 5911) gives 1.05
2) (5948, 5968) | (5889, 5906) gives 1.19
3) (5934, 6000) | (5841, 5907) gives 1.06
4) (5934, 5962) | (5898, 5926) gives 1.01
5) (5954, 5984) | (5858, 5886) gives 1.03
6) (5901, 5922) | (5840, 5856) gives 1.02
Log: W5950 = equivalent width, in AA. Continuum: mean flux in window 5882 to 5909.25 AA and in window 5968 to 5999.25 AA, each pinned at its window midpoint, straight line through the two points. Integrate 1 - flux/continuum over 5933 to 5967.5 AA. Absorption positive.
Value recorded -2.38 AA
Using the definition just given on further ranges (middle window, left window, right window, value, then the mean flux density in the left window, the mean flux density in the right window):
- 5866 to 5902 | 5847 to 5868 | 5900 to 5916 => 3.9 AA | 15.8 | 16.3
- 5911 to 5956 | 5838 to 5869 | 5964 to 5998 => -0.9 AA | 16.1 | 15.9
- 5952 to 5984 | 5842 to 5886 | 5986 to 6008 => -0.3 AA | 15.7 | 15.9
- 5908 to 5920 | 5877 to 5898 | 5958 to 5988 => -2.5 AA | 13.4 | 15.9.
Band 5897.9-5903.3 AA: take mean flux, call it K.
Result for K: 14.4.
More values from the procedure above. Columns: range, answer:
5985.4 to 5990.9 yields 15.2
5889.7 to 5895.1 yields 11.9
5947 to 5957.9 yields 16.2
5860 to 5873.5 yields 16.1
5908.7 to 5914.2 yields 17.3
